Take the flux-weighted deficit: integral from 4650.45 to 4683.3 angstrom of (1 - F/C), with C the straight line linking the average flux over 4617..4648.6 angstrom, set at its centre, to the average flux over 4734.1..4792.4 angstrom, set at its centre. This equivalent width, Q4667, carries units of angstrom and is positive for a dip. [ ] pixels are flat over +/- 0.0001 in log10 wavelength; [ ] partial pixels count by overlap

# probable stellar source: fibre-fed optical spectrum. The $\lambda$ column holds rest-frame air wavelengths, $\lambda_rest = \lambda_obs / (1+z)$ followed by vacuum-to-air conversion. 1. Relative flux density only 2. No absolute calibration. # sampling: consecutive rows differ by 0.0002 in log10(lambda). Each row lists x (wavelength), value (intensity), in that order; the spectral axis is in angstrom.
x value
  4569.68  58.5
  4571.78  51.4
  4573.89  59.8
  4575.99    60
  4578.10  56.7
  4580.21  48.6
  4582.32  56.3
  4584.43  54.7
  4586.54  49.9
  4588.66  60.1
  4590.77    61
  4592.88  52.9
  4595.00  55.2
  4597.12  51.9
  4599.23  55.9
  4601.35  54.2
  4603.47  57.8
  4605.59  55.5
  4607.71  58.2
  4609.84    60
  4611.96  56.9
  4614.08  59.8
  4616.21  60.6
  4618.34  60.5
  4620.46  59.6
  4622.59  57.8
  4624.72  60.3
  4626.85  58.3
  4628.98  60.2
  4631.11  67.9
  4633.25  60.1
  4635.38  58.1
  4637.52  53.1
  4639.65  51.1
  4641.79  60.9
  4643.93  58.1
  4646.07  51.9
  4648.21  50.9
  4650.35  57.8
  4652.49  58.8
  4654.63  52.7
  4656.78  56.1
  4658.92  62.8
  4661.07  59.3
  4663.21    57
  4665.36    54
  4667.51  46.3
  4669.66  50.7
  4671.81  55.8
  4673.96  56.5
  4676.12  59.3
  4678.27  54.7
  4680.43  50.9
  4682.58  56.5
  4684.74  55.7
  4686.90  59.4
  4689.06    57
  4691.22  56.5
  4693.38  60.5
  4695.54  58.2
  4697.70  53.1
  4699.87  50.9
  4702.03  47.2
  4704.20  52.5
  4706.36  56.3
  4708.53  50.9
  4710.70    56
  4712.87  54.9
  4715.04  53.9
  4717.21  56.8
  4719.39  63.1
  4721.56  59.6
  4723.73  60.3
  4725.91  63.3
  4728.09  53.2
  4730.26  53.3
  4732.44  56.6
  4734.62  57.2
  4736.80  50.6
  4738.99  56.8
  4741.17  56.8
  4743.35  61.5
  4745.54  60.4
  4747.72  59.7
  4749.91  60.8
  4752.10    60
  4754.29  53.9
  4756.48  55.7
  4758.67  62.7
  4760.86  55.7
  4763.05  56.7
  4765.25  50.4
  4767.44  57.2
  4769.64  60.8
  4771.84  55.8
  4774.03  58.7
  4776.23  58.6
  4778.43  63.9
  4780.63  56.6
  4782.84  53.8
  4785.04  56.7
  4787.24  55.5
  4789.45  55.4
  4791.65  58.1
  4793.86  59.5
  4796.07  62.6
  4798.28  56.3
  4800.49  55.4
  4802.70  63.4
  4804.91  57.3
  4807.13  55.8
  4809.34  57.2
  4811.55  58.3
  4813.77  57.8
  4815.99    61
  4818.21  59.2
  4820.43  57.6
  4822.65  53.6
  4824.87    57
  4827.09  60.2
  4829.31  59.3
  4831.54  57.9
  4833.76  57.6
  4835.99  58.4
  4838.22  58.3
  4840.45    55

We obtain 1.4 angstrom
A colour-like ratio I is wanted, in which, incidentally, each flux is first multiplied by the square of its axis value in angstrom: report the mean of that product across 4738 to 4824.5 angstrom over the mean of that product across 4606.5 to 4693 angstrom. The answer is 1.1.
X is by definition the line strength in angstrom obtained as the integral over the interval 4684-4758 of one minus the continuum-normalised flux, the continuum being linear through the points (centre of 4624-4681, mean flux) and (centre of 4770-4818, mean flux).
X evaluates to 0.8 angstrom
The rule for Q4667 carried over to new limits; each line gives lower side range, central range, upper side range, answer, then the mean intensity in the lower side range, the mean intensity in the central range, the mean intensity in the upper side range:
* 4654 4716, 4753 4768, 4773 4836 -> 0.2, 55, 56.1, 58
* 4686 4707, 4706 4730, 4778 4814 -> -0.6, 55.1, 57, 57.7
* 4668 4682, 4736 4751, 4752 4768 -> -0.6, 54.4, 58.2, 56.3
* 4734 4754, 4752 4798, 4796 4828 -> 0.4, 58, 57.5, 58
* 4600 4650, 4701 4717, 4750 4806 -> 1.2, 57.9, 53.3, 57.7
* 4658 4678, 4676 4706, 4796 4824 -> 0.5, 55.6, 55.1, 57.9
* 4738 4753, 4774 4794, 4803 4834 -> 0.4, 59.4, 57.5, 58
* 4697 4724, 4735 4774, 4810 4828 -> -0.9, 54.9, 57.4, 58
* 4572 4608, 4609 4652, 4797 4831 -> -1.6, 55.7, 58.2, 58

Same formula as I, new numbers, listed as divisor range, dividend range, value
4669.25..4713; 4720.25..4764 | 1.07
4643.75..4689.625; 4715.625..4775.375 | 1.07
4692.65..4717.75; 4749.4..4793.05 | 1.09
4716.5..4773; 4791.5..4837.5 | 1.04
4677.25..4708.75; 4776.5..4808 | 1.10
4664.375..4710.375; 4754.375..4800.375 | 1.10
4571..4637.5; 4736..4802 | 1.08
